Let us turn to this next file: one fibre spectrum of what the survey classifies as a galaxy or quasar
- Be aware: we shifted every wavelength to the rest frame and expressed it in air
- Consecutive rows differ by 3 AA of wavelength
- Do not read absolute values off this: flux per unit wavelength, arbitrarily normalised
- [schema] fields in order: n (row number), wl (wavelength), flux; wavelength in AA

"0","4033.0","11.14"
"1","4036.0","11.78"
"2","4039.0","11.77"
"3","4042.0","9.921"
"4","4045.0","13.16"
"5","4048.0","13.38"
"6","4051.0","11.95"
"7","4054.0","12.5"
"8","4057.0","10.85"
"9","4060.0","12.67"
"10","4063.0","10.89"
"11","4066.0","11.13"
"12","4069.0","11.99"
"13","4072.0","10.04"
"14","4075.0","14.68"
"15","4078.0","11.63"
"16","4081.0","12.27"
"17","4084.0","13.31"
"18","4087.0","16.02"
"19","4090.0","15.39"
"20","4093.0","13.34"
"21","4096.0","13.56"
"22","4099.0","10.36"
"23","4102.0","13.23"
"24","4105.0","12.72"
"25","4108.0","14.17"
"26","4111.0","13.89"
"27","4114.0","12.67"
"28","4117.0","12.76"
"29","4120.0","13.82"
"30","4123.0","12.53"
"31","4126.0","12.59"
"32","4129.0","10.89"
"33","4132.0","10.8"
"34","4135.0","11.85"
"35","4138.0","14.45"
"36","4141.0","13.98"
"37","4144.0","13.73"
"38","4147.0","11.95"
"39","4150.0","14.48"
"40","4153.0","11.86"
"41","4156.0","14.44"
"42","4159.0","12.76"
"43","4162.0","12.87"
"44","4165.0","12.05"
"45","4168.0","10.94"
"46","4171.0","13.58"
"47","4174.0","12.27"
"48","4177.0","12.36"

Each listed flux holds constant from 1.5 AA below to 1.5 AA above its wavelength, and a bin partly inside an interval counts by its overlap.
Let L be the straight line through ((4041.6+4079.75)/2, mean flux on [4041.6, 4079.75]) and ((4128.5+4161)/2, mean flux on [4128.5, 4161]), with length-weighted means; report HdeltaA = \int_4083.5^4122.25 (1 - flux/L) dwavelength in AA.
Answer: -3.2 AA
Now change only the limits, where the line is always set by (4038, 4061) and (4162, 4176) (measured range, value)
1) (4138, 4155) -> -1.5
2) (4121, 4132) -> 0.2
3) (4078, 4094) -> -2.3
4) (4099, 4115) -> -1.2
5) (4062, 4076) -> 0.5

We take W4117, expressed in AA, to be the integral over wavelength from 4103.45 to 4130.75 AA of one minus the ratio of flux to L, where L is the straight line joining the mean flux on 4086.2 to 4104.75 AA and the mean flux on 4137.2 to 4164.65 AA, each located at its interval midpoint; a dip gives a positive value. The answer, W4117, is 1.12 AA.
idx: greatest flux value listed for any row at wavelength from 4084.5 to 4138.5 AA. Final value 16.02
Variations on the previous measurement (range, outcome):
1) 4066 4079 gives 14.68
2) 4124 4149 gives 14.45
